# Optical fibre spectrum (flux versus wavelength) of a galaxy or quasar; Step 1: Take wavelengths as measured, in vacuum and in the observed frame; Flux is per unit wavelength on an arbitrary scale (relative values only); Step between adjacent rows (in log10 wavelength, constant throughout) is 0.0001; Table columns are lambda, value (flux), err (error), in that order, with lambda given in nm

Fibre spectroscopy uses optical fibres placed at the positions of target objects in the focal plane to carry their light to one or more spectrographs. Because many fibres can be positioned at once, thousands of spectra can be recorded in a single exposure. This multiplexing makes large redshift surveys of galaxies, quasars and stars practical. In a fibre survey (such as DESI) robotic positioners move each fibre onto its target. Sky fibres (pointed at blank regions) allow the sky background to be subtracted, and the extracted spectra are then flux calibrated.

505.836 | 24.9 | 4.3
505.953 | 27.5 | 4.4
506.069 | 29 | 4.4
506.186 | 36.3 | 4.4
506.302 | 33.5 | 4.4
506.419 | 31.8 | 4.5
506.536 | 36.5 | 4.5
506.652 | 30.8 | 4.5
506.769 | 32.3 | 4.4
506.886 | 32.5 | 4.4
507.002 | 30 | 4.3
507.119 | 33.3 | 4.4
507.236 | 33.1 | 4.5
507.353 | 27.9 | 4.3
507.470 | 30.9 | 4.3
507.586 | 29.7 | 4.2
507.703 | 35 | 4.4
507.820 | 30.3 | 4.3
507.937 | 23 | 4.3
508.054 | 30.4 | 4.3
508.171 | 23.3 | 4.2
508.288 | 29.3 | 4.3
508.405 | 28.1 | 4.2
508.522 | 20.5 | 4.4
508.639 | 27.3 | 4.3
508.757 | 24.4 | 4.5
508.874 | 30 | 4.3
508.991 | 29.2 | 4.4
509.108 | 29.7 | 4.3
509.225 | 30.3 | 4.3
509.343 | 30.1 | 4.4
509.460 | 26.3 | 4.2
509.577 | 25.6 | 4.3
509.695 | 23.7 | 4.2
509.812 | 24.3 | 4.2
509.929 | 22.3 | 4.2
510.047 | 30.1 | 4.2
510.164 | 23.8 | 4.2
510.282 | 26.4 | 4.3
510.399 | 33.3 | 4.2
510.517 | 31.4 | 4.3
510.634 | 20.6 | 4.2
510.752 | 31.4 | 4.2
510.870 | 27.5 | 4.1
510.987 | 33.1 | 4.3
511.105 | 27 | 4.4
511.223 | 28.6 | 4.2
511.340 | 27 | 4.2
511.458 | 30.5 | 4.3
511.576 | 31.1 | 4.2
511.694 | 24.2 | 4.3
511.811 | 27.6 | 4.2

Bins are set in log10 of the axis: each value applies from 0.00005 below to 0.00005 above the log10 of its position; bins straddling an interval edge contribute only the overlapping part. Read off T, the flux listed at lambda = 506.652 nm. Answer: 30.8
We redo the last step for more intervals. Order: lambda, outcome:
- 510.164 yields 23.8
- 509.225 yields 30.3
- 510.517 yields 31.4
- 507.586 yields 29.7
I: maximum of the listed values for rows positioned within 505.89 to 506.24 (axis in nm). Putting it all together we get 36.3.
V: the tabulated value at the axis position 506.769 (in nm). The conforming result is 32.3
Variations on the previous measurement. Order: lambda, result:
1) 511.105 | 27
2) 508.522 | 20.5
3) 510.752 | 31.4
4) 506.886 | 32.5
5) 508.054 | 30.4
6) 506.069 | 29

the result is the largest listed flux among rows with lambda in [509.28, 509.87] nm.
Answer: 30.1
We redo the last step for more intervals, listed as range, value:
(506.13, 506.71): 36.5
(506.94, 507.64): 33.3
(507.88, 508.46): 30.4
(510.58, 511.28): 33.1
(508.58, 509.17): 30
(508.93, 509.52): 30.3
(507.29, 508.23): 35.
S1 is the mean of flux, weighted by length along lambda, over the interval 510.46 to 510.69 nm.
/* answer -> 26.1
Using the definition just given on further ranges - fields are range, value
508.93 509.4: 29.8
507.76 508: 26.8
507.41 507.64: 30.4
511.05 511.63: 28.8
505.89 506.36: 31.5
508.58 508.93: 27.2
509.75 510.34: 25.4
